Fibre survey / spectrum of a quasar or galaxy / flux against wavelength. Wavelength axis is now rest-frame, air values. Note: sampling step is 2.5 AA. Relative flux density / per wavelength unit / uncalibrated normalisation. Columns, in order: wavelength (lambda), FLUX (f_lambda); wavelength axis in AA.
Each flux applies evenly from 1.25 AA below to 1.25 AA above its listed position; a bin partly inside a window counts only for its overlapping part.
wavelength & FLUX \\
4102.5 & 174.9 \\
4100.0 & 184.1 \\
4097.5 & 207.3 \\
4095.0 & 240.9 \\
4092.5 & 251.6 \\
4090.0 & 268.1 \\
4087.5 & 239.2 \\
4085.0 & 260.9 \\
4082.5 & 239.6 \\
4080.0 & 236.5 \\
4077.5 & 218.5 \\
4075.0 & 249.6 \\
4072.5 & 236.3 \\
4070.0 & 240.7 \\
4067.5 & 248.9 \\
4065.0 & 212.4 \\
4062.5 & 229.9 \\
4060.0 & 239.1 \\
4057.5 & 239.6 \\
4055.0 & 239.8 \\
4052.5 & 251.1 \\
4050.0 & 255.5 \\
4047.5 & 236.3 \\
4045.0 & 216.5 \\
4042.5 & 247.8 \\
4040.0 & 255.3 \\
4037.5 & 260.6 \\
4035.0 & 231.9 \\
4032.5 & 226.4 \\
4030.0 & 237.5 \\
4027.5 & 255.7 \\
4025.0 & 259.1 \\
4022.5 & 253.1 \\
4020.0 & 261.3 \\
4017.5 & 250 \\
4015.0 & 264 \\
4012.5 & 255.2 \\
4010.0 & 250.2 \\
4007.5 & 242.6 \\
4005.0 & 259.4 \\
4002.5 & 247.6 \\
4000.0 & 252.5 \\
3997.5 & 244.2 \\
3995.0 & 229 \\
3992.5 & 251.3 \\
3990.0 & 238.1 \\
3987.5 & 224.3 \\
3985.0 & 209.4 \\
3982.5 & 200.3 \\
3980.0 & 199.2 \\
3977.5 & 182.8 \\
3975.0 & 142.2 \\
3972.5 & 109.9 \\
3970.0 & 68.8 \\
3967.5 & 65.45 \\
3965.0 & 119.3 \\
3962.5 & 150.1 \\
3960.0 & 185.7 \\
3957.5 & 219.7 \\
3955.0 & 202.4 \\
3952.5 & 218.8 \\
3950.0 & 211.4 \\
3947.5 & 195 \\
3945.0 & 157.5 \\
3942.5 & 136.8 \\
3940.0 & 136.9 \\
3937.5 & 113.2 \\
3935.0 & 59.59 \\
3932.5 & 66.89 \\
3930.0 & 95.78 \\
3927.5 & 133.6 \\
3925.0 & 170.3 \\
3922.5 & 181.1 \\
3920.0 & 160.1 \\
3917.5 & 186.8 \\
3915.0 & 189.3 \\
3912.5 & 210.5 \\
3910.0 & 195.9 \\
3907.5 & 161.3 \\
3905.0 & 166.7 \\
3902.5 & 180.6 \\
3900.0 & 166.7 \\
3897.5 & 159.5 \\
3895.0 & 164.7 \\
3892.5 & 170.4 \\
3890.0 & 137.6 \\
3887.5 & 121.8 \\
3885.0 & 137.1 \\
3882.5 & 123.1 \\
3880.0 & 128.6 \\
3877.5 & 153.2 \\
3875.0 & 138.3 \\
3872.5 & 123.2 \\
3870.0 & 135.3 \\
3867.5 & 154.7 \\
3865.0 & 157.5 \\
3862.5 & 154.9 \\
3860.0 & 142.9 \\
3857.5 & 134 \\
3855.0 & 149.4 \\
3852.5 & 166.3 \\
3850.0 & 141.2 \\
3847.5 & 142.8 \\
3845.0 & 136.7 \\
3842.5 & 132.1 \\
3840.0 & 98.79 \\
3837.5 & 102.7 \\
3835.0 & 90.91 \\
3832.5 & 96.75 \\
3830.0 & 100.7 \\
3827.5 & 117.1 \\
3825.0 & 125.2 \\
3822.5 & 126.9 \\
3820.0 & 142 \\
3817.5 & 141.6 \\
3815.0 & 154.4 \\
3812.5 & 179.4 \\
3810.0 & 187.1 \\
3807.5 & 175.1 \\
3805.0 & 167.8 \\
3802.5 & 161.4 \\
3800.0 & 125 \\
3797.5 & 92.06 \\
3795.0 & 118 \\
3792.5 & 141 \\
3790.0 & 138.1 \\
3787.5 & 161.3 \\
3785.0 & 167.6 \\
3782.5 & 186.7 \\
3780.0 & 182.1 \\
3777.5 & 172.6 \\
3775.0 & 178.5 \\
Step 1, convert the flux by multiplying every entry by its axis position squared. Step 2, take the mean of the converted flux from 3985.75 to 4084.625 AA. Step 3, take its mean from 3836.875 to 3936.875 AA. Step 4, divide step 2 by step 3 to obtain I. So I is 1.8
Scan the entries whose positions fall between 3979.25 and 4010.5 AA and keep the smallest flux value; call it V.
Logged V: 199.2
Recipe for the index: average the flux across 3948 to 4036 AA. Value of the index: 212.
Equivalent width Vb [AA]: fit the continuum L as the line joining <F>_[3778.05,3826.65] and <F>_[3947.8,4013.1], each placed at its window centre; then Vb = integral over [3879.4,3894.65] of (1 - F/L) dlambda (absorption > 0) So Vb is 3.1 AA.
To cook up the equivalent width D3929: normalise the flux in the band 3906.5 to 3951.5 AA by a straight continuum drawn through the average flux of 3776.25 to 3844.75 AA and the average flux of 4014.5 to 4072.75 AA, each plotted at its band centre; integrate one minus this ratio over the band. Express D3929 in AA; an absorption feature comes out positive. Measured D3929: 9.0 AA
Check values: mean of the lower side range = 140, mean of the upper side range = 244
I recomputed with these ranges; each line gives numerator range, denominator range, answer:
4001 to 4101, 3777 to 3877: 1.92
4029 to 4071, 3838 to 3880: 1.88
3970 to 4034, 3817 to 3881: 1.86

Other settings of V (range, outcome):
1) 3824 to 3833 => 96.75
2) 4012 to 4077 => 212.4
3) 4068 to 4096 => 218.5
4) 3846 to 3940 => 59.59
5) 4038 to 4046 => 216.5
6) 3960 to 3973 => 65.45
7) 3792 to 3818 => 92.06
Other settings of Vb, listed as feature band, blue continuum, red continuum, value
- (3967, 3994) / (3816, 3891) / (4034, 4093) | 3.3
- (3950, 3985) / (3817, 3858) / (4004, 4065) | 7.2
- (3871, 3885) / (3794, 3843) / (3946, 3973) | 1.0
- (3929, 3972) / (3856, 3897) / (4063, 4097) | 9.0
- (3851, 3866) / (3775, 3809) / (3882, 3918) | 1.0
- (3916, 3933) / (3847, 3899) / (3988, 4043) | 3.3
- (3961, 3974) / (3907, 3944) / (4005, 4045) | 5.8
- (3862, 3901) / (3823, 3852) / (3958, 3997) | -2.7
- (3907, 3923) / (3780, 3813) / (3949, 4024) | 0.2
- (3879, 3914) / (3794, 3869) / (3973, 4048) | 2.8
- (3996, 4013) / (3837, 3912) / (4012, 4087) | -2.4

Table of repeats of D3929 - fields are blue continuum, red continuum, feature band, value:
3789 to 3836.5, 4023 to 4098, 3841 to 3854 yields 0.7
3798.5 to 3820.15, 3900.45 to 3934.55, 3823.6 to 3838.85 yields 5.1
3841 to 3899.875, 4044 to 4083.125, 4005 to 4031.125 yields -4.7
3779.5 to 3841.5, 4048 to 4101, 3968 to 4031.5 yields -3.3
